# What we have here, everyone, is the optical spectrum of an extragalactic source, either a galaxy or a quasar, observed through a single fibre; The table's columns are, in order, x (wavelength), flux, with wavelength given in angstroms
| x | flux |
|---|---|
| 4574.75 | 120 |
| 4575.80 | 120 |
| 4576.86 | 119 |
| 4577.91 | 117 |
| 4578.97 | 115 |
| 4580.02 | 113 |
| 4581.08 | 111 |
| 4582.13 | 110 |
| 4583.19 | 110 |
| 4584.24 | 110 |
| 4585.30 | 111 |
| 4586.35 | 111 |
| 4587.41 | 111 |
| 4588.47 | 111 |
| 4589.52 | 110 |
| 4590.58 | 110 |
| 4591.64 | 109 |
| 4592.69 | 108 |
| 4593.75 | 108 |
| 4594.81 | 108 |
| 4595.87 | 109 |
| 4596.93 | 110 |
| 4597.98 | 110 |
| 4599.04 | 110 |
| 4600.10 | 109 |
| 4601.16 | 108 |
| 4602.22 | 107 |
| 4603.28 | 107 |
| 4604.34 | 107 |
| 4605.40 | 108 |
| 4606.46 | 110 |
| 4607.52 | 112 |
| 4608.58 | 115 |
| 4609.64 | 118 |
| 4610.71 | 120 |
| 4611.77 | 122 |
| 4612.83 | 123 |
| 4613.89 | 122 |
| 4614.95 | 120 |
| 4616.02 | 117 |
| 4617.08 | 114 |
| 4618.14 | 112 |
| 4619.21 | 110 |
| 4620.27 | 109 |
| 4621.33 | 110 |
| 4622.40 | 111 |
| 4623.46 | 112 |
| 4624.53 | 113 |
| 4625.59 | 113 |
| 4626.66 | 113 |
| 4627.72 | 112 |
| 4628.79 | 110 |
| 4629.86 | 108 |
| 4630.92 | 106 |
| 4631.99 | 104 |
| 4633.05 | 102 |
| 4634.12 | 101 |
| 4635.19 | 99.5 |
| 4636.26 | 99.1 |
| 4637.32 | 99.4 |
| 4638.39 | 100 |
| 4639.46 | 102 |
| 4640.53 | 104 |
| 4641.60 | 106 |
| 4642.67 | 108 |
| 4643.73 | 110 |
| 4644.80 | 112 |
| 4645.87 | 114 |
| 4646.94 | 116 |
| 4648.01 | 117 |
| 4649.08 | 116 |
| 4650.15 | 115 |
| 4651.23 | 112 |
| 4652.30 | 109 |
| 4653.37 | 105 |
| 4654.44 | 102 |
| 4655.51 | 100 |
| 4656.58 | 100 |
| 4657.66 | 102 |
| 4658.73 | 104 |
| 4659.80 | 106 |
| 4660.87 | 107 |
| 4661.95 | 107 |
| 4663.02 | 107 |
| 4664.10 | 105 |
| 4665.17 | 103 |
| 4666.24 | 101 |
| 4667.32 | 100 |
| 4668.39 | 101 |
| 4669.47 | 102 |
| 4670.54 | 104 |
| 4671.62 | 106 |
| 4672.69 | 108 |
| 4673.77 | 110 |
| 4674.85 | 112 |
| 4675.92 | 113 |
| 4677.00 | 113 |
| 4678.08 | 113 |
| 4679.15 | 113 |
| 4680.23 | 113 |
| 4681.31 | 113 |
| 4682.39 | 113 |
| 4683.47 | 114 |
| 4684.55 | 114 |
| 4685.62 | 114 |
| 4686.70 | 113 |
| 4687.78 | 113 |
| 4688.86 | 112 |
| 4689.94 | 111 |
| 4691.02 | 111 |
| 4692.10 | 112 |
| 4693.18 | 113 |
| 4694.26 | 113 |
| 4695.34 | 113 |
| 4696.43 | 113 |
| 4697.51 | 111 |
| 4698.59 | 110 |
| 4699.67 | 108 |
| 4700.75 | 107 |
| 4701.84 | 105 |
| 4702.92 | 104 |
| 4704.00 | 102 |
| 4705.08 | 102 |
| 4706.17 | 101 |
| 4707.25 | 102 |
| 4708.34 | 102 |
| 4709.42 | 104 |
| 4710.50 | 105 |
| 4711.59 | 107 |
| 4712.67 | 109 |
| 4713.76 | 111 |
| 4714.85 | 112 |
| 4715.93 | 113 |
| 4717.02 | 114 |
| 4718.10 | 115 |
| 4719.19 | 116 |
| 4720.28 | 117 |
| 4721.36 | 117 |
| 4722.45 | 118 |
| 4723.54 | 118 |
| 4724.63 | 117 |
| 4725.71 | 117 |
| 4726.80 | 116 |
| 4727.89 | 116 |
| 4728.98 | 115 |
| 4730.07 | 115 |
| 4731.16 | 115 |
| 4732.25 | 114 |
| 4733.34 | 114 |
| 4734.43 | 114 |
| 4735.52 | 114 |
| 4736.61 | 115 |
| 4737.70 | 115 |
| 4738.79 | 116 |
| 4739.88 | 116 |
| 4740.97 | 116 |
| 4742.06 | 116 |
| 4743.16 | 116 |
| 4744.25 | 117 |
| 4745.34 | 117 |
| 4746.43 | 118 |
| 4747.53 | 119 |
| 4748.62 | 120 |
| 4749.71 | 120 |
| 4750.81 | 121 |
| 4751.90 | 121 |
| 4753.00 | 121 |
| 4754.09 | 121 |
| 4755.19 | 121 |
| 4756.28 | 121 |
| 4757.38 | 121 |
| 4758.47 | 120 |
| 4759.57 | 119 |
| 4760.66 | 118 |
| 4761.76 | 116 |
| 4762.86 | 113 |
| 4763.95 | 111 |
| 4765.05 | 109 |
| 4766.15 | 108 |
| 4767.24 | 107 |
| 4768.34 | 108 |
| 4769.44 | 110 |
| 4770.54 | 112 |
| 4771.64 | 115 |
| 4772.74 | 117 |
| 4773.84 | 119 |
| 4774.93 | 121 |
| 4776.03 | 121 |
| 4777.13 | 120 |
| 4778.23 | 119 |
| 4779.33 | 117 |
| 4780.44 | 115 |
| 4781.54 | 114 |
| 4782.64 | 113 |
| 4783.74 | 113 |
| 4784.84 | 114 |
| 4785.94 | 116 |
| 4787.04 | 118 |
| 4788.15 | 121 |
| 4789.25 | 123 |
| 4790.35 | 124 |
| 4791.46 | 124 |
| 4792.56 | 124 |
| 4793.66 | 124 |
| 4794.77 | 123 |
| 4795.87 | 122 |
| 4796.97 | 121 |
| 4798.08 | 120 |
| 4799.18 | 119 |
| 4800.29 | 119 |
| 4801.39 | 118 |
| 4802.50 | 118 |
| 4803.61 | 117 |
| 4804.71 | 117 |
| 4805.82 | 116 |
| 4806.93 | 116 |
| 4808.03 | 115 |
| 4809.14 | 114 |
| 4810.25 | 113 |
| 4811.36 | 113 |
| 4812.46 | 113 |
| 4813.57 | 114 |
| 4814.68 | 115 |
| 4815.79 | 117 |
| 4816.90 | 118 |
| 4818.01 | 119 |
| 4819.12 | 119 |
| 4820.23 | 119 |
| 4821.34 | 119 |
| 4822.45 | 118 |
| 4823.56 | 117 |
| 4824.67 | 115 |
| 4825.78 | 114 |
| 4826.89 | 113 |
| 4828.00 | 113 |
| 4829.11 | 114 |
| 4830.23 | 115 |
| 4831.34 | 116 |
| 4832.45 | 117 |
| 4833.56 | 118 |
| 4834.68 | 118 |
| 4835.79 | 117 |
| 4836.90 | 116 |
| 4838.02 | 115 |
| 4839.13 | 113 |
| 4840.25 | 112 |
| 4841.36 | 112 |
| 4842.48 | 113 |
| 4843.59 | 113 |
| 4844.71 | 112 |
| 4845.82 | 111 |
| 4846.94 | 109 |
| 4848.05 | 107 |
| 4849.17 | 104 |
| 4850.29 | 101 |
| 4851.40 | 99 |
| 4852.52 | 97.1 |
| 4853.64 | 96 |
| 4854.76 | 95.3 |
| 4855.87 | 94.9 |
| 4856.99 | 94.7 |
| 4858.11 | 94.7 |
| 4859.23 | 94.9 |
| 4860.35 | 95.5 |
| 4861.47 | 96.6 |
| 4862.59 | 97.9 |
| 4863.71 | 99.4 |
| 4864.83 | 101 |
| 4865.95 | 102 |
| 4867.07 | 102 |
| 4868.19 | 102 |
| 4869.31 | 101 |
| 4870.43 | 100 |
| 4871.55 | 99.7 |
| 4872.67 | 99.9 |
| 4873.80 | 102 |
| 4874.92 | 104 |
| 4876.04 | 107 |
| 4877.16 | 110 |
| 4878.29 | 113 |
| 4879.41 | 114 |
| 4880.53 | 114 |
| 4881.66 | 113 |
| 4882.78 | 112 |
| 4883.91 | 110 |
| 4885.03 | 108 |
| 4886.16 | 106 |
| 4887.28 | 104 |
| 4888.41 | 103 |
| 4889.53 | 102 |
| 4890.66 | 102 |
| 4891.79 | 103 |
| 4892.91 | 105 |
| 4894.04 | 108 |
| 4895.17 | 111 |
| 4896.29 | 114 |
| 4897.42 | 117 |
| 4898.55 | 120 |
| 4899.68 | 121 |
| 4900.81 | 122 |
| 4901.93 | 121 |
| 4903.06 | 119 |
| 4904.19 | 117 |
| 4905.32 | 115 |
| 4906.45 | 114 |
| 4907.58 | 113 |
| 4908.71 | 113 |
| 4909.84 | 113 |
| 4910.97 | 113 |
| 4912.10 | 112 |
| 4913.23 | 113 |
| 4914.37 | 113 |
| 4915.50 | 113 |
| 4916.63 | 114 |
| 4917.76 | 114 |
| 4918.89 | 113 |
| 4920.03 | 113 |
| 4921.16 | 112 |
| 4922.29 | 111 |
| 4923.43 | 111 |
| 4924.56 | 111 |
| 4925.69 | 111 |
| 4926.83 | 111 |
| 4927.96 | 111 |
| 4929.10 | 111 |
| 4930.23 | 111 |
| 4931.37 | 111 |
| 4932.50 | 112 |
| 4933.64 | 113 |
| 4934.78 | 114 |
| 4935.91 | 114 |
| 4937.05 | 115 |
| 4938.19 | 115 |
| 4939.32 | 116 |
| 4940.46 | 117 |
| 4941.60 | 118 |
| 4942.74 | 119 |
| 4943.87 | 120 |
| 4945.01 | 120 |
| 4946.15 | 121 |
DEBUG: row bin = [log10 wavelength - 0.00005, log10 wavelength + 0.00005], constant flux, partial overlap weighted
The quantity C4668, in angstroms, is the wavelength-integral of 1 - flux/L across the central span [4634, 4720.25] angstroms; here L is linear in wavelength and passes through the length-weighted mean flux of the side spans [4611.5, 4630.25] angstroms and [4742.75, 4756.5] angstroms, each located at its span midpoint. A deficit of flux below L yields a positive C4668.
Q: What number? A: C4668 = 6.0 angstroms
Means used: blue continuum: 114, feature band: 108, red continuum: 119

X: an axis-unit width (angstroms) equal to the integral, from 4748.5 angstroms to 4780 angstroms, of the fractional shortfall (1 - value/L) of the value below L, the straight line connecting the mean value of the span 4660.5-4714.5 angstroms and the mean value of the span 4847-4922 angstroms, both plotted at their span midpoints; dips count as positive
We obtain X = -2.56 angstroms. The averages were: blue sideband 108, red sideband 107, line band 117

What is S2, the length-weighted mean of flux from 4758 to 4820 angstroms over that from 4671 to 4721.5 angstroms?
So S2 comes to 1.1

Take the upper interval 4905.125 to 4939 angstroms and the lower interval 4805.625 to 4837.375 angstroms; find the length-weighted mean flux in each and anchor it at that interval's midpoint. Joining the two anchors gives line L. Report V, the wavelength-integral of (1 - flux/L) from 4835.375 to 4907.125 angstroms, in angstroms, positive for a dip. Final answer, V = 4.6 angstroms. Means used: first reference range 116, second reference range 113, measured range 107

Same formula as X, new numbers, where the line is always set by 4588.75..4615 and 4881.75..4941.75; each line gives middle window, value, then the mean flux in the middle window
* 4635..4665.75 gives 1.50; 107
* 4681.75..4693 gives -0.07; 113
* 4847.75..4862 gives 1.86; 97.5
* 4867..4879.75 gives 0.89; 105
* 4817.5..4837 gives -0.74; 117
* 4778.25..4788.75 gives -0.35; 116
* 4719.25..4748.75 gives -1.07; 116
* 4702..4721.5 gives 0.66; 108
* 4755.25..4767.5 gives -0.34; 115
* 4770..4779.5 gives -0.49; 118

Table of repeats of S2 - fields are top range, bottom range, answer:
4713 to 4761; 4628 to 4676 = 1.10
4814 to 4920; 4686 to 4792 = 0.96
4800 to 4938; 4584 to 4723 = 1.01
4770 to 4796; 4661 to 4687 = 1.09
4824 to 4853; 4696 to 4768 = 0.98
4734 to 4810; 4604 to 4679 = 1.08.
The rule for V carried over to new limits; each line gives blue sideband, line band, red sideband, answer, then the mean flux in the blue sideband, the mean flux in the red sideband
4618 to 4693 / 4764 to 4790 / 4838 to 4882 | -2.3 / 108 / 104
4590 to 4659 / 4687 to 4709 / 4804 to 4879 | 0.2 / 110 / 109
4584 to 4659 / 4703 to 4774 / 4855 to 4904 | -4.0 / 110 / 106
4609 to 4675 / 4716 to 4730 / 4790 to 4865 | -0.8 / 109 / 112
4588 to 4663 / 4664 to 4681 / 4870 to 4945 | 0.4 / 109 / 112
